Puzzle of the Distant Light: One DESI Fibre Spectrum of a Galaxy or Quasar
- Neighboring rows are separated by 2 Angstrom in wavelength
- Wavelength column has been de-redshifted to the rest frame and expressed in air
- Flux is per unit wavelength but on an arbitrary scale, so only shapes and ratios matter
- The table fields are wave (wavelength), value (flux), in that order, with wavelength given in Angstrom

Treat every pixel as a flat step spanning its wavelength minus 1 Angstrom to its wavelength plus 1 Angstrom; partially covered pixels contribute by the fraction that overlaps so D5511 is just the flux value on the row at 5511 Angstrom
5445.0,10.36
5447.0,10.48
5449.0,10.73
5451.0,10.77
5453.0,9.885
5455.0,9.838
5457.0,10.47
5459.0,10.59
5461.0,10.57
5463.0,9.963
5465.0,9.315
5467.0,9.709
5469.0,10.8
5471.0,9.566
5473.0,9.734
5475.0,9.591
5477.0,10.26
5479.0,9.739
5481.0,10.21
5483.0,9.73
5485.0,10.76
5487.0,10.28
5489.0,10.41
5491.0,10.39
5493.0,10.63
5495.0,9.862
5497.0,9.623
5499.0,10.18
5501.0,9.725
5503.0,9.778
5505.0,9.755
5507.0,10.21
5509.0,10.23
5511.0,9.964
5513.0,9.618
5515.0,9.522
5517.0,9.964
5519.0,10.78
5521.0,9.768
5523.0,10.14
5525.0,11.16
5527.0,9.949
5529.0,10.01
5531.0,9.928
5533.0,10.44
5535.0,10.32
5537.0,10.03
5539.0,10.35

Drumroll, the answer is 9.964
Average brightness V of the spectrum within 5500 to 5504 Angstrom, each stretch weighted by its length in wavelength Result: 9.75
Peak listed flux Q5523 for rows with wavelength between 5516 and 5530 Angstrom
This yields 11.16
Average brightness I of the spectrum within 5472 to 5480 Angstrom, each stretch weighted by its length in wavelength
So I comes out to 9.83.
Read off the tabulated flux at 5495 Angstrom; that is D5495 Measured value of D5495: 9.862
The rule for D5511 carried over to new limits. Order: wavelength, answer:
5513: 9.618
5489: 10.41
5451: 10.77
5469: 10.8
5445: 10.36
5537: 10.03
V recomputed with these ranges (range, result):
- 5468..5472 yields 10.2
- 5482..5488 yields 10.3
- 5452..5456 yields 9.86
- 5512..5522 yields 9.93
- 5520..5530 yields 10.2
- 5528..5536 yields 10.2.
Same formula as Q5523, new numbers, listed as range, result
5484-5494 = 10.76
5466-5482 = 10.8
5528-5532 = 10.01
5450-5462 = 10.77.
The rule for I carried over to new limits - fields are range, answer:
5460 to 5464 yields 10.3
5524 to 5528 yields 10.6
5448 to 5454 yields 10.5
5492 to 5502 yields 10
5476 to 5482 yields 10.1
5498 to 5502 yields 9.95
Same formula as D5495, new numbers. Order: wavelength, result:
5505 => 9.755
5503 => 9.778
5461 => 10.57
